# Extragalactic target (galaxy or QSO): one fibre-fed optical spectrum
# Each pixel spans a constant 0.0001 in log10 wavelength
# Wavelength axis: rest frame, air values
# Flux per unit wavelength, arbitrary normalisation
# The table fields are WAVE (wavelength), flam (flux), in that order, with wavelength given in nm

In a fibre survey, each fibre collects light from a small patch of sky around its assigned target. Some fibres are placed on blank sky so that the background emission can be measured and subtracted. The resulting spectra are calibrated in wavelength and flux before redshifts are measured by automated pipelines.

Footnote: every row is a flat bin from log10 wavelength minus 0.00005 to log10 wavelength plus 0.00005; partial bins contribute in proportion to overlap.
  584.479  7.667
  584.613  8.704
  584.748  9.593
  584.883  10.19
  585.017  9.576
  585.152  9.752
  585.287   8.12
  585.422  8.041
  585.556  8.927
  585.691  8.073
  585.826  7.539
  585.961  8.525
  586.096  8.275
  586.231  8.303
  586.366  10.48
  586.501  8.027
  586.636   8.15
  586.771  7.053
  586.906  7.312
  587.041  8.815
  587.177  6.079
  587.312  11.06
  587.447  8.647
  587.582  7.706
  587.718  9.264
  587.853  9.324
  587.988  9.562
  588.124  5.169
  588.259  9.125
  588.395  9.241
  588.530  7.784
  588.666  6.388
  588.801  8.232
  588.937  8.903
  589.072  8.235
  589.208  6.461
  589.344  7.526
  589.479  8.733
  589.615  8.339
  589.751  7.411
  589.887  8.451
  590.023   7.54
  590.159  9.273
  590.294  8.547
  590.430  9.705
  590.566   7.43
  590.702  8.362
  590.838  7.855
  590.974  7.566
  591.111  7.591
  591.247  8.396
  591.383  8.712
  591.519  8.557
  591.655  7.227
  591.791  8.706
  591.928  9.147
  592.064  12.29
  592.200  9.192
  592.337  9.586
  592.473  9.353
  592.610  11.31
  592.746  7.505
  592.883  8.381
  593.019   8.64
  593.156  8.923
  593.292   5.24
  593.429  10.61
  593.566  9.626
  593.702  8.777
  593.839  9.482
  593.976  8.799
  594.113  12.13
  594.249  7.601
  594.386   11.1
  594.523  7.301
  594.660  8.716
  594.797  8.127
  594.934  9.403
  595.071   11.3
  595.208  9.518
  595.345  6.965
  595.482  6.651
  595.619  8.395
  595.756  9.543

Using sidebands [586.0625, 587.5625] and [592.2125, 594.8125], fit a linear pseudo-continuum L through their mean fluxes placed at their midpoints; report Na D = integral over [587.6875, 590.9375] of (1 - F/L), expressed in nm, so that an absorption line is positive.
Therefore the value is 0.16 nm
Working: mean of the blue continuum 8.36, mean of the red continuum 9.03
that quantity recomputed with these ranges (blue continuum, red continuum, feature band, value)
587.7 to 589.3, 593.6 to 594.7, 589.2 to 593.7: 0.07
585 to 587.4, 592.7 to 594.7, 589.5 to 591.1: 0.08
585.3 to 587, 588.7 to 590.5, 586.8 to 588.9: 0.00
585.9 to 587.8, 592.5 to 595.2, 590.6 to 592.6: 0.02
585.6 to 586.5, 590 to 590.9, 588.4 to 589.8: 0.10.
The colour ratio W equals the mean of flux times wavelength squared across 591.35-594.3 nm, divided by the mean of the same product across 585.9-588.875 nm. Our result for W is 1.12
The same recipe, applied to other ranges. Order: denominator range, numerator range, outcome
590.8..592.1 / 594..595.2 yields 1.12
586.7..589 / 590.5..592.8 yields 1.08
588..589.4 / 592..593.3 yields 1.20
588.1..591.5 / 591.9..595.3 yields 1.16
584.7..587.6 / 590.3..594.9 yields 1.06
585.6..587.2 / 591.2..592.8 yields 1.15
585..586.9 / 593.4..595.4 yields 1.13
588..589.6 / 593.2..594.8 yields 1.16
